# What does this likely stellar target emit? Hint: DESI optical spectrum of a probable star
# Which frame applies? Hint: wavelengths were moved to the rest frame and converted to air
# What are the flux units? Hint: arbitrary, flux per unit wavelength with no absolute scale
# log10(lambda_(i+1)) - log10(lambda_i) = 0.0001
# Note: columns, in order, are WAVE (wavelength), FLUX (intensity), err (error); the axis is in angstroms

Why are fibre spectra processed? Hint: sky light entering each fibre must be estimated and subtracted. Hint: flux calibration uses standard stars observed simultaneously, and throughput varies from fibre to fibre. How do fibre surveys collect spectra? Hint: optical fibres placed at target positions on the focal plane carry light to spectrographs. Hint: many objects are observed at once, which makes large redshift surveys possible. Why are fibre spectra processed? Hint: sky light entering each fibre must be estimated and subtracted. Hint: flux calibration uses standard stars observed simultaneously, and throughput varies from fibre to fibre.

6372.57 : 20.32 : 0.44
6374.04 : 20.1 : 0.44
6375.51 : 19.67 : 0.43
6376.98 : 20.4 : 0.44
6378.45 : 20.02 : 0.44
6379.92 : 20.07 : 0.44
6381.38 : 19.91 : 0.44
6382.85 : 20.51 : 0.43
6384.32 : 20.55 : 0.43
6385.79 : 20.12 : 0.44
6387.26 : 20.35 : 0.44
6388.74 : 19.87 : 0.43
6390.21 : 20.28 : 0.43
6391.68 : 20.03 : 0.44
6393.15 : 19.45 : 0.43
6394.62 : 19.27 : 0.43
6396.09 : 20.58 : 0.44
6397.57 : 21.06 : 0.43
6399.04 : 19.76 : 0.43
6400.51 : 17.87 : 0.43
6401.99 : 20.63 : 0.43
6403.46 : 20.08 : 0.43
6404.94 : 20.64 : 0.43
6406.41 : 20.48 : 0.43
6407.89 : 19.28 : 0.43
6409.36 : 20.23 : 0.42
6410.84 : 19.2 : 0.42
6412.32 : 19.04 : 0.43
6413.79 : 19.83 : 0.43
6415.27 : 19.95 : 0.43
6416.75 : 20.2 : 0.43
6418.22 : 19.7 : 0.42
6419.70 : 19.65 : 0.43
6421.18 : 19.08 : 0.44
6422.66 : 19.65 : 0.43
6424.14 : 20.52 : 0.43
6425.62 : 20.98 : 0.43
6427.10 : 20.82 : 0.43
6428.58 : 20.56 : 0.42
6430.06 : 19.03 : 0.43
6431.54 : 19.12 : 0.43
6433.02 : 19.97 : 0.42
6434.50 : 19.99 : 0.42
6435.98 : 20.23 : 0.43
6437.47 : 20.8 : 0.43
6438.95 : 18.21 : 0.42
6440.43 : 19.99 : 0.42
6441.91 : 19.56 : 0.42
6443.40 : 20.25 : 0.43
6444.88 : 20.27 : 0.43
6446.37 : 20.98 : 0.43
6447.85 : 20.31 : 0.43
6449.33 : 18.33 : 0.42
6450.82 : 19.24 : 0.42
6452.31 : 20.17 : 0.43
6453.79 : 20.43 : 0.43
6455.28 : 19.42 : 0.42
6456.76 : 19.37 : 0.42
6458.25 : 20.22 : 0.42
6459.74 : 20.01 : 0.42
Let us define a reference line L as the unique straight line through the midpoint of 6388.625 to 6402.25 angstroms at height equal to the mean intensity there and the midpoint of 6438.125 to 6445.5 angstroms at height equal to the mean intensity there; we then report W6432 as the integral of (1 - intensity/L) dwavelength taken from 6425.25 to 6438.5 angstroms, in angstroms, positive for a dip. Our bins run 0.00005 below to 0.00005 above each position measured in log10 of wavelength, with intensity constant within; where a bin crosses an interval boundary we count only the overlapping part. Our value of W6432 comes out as -0.3 angstroms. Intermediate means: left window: 19.9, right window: 19.7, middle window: 20.1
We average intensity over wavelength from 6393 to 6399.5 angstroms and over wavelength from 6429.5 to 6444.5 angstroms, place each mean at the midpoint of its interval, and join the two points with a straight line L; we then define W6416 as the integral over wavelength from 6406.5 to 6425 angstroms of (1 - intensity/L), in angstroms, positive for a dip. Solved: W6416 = 0.2 angstroms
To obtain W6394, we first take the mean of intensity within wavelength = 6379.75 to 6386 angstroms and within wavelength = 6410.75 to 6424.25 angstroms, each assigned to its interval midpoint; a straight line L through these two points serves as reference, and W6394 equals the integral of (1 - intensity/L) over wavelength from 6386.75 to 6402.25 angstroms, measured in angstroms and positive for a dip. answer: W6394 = 0.1 angstroms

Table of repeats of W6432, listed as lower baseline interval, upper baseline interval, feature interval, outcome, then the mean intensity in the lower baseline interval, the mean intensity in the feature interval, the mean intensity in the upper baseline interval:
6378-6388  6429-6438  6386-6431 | 0.2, 20.2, 19.9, 19.9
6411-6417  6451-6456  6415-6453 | -0.2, 19.7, 19.9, 19.9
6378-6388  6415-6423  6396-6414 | 0.0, 20.2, 19.9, 19.7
